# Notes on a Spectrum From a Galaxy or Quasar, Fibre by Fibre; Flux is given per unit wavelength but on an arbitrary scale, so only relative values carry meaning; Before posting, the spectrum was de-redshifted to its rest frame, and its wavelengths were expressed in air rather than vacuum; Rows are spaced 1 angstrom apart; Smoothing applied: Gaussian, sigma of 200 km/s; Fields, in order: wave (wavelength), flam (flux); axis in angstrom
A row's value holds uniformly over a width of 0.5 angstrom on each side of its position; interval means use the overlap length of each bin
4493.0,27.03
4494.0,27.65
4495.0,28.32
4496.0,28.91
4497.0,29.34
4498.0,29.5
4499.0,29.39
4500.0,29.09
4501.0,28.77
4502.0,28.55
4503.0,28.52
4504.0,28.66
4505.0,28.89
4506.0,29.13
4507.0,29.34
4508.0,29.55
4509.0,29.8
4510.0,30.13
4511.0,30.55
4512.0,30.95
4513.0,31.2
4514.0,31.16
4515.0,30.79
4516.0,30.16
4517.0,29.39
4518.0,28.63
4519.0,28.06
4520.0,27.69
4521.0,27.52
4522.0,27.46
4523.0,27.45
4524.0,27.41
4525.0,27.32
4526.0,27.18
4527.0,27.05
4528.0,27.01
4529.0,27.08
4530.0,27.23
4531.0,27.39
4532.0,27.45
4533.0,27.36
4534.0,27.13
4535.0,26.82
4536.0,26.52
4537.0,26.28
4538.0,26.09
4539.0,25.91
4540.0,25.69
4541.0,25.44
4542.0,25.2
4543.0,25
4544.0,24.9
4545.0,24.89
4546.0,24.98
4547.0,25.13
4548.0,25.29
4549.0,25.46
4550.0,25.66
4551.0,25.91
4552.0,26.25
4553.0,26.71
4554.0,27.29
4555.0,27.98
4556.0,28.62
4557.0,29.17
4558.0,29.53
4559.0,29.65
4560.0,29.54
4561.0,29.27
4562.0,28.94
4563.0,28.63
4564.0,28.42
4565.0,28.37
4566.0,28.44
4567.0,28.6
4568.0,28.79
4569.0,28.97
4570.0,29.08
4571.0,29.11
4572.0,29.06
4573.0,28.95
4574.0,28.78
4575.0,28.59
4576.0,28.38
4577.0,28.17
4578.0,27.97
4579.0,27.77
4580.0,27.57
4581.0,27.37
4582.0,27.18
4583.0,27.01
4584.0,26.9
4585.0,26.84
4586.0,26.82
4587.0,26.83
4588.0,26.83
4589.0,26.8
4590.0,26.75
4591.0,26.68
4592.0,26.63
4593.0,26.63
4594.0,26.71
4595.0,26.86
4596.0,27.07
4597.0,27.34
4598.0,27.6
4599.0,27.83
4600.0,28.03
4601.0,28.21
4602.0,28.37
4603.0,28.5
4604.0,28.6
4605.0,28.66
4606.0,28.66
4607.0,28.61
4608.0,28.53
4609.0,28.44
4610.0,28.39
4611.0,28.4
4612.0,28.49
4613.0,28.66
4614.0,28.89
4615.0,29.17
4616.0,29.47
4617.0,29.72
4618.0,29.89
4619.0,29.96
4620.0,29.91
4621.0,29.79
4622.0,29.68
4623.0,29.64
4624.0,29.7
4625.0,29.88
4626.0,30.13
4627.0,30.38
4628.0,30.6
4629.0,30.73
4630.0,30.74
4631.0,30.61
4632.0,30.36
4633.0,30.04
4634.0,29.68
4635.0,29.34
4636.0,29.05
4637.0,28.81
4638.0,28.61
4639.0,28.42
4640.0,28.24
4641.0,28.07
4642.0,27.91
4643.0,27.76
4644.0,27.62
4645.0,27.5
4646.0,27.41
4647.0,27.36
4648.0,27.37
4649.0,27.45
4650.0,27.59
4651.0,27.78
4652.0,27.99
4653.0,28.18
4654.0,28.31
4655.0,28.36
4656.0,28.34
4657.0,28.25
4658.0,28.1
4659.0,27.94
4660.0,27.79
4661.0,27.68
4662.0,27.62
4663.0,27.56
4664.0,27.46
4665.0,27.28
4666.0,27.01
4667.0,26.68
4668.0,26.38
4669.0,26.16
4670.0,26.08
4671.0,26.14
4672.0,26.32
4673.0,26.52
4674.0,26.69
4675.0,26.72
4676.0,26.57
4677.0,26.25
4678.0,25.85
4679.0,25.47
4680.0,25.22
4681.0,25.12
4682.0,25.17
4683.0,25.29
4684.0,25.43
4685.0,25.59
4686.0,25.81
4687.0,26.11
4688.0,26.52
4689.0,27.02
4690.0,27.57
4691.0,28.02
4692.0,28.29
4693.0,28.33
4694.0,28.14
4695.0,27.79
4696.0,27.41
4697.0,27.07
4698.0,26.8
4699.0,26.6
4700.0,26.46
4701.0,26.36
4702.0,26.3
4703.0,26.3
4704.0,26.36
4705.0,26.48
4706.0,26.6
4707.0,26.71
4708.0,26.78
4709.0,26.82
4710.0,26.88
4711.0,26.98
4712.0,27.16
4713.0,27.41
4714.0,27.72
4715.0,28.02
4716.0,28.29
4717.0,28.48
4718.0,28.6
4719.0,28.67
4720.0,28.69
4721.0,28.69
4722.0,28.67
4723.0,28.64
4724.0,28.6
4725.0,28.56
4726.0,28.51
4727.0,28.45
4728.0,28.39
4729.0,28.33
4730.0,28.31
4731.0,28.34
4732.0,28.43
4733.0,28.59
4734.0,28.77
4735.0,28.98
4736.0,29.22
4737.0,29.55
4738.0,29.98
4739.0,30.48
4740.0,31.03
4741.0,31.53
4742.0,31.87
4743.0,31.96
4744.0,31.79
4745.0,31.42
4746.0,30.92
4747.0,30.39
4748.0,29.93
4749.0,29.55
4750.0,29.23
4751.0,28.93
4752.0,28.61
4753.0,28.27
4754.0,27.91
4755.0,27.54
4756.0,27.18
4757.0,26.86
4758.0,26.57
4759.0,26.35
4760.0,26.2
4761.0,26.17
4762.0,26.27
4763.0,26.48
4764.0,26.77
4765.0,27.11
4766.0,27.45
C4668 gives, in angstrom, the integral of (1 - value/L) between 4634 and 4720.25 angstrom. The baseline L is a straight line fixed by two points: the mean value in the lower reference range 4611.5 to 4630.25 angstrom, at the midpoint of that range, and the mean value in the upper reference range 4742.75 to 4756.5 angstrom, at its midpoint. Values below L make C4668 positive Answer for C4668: 7.0 angstrom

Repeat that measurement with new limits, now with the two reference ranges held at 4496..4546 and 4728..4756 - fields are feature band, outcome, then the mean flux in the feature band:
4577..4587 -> 0.4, 27.3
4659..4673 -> 1.0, 27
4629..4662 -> 0.5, 28.4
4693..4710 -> 1.4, 26.9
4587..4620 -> 0.5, 28.1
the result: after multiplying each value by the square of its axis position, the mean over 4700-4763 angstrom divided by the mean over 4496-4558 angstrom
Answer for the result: 1.12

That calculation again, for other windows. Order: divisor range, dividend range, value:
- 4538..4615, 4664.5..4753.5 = 1.07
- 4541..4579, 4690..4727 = 1.06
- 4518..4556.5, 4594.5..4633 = 1.13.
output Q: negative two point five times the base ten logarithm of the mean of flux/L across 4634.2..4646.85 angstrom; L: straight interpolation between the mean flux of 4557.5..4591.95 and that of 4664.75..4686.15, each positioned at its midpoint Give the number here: -0.06 mag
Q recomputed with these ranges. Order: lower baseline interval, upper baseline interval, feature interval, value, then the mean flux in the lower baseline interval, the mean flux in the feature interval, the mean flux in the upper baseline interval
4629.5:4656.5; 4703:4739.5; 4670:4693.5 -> 0.08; 28.5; 26.3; 28.1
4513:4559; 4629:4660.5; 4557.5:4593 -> -0.02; 27.2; 28.1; 28.5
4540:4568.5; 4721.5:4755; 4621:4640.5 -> -0.06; 27.2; 29.7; 29.4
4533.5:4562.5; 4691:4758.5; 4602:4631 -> -0.08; 26.7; 29.4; 28.4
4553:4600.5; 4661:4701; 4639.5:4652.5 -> -0.02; 28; 27.7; 26.6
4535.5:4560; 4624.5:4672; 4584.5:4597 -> 0.02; 26.5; 26.8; 28.3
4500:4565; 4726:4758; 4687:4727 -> 0.06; 27.8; 27.5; 29.3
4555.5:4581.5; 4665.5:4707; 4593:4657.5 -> -0.04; 28.7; 28.7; 26.5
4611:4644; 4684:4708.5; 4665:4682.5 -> 0.06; 29.4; 26.2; 26.9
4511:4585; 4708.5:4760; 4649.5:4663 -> 0.01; 27.7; 28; 28.8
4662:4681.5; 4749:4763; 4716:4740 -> -0.07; 26.4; 28.8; 27.4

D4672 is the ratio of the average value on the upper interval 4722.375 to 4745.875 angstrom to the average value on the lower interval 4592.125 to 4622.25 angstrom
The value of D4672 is 1.04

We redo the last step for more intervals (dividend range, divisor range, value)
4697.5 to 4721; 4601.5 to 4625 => 0.94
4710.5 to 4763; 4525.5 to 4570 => 1.06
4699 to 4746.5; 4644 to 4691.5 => 1.06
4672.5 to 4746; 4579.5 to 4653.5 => 0.98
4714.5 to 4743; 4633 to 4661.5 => 1.03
